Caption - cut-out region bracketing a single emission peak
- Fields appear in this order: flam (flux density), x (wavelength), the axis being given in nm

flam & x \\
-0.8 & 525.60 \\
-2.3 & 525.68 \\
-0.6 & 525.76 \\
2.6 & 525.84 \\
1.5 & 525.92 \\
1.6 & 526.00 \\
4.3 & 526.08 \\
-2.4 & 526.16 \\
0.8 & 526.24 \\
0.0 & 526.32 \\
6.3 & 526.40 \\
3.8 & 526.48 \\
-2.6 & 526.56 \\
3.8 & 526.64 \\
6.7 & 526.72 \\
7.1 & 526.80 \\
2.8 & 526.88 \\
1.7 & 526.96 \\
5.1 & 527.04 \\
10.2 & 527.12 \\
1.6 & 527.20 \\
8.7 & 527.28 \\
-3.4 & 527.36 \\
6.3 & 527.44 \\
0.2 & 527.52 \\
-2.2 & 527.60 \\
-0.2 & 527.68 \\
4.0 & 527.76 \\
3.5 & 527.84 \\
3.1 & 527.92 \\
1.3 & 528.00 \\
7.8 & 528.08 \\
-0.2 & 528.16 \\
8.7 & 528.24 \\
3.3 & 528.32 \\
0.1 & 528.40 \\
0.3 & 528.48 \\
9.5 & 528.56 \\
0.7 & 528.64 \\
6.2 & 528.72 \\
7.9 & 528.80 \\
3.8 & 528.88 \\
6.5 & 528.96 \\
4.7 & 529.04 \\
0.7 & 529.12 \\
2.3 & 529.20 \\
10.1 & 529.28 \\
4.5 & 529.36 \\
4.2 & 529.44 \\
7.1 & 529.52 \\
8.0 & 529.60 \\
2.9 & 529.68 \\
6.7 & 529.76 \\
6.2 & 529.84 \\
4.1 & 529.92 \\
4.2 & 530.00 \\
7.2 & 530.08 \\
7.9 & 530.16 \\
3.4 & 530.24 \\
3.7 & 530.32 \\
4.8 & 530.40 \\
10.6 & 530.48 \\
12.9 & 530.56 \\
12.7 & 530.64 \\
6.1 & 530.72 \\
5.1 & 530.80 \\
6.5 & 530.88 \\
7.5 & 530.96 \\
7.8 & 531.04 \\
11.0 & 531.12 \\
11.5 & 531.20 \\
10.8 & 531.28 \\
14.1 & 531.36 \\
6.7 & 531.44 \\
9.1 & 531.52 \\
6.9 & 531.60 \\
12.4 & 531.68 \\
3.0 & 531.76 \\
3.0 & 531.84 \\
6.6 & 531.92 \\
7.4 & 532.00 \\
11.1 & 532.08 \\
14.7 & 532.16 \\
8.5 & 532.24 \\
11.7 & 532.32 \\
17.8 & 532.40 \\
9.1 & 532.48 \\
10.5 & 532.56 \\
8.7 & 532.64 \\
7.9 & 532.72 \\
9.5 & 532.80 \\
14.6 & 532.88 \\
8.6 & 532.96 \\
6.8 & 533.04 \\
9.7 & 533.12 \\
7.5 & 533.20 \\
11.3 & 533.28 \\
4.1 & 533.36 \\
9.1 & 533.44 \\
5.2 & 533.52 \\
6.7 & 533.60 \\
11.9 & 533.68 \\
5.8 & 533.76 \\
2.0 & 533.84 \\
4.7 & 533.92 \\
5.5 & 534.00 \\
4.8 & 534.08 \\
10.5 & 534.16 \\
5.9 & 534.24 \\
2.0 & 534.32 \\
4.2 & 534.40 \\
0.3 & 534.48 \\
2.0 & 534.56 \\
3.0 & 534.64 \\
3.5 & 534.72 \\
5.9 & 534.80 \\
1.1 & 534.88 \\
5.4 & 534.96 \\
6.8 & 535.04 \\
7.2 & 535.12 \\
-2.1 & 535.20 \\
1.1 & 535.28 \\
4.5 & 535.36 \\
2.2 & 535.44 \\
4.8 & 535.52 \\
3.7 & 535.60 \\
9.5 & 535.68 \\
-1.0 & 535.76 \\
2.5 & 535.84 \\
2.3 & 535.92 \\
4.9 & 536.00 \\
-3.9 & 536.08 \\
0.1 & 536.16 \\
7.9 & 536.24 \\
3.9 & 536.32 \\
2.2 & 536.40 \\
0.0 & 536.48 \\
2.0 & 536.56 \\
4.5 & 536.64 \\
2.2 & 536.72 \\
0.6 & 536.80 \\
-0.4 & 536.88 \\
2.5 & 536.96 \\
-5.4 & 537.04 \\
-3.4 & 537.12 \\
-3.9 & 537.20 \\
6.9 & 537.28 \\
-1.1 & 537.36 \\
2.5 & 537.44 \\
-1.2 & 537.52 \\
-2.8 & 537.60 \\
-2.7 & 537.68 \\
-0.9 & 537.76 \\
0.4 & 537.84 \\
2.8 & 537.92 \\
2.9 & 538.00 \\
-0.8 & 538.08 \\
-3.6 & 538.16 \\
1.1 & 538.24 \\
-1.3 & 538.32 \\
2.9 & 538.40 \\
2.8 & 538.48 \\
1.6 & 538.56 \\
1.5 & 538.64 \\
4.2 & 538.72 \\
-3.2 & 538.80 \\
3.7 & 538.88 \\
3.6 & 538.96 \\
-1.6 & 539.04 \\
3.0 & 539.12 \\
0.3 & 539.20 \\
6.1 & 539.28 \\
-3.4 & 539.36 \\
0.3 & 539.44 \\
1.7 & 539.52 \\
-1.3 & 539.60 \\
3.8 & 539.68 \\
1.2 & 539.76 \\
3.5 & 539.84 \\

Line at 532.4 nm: C IV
